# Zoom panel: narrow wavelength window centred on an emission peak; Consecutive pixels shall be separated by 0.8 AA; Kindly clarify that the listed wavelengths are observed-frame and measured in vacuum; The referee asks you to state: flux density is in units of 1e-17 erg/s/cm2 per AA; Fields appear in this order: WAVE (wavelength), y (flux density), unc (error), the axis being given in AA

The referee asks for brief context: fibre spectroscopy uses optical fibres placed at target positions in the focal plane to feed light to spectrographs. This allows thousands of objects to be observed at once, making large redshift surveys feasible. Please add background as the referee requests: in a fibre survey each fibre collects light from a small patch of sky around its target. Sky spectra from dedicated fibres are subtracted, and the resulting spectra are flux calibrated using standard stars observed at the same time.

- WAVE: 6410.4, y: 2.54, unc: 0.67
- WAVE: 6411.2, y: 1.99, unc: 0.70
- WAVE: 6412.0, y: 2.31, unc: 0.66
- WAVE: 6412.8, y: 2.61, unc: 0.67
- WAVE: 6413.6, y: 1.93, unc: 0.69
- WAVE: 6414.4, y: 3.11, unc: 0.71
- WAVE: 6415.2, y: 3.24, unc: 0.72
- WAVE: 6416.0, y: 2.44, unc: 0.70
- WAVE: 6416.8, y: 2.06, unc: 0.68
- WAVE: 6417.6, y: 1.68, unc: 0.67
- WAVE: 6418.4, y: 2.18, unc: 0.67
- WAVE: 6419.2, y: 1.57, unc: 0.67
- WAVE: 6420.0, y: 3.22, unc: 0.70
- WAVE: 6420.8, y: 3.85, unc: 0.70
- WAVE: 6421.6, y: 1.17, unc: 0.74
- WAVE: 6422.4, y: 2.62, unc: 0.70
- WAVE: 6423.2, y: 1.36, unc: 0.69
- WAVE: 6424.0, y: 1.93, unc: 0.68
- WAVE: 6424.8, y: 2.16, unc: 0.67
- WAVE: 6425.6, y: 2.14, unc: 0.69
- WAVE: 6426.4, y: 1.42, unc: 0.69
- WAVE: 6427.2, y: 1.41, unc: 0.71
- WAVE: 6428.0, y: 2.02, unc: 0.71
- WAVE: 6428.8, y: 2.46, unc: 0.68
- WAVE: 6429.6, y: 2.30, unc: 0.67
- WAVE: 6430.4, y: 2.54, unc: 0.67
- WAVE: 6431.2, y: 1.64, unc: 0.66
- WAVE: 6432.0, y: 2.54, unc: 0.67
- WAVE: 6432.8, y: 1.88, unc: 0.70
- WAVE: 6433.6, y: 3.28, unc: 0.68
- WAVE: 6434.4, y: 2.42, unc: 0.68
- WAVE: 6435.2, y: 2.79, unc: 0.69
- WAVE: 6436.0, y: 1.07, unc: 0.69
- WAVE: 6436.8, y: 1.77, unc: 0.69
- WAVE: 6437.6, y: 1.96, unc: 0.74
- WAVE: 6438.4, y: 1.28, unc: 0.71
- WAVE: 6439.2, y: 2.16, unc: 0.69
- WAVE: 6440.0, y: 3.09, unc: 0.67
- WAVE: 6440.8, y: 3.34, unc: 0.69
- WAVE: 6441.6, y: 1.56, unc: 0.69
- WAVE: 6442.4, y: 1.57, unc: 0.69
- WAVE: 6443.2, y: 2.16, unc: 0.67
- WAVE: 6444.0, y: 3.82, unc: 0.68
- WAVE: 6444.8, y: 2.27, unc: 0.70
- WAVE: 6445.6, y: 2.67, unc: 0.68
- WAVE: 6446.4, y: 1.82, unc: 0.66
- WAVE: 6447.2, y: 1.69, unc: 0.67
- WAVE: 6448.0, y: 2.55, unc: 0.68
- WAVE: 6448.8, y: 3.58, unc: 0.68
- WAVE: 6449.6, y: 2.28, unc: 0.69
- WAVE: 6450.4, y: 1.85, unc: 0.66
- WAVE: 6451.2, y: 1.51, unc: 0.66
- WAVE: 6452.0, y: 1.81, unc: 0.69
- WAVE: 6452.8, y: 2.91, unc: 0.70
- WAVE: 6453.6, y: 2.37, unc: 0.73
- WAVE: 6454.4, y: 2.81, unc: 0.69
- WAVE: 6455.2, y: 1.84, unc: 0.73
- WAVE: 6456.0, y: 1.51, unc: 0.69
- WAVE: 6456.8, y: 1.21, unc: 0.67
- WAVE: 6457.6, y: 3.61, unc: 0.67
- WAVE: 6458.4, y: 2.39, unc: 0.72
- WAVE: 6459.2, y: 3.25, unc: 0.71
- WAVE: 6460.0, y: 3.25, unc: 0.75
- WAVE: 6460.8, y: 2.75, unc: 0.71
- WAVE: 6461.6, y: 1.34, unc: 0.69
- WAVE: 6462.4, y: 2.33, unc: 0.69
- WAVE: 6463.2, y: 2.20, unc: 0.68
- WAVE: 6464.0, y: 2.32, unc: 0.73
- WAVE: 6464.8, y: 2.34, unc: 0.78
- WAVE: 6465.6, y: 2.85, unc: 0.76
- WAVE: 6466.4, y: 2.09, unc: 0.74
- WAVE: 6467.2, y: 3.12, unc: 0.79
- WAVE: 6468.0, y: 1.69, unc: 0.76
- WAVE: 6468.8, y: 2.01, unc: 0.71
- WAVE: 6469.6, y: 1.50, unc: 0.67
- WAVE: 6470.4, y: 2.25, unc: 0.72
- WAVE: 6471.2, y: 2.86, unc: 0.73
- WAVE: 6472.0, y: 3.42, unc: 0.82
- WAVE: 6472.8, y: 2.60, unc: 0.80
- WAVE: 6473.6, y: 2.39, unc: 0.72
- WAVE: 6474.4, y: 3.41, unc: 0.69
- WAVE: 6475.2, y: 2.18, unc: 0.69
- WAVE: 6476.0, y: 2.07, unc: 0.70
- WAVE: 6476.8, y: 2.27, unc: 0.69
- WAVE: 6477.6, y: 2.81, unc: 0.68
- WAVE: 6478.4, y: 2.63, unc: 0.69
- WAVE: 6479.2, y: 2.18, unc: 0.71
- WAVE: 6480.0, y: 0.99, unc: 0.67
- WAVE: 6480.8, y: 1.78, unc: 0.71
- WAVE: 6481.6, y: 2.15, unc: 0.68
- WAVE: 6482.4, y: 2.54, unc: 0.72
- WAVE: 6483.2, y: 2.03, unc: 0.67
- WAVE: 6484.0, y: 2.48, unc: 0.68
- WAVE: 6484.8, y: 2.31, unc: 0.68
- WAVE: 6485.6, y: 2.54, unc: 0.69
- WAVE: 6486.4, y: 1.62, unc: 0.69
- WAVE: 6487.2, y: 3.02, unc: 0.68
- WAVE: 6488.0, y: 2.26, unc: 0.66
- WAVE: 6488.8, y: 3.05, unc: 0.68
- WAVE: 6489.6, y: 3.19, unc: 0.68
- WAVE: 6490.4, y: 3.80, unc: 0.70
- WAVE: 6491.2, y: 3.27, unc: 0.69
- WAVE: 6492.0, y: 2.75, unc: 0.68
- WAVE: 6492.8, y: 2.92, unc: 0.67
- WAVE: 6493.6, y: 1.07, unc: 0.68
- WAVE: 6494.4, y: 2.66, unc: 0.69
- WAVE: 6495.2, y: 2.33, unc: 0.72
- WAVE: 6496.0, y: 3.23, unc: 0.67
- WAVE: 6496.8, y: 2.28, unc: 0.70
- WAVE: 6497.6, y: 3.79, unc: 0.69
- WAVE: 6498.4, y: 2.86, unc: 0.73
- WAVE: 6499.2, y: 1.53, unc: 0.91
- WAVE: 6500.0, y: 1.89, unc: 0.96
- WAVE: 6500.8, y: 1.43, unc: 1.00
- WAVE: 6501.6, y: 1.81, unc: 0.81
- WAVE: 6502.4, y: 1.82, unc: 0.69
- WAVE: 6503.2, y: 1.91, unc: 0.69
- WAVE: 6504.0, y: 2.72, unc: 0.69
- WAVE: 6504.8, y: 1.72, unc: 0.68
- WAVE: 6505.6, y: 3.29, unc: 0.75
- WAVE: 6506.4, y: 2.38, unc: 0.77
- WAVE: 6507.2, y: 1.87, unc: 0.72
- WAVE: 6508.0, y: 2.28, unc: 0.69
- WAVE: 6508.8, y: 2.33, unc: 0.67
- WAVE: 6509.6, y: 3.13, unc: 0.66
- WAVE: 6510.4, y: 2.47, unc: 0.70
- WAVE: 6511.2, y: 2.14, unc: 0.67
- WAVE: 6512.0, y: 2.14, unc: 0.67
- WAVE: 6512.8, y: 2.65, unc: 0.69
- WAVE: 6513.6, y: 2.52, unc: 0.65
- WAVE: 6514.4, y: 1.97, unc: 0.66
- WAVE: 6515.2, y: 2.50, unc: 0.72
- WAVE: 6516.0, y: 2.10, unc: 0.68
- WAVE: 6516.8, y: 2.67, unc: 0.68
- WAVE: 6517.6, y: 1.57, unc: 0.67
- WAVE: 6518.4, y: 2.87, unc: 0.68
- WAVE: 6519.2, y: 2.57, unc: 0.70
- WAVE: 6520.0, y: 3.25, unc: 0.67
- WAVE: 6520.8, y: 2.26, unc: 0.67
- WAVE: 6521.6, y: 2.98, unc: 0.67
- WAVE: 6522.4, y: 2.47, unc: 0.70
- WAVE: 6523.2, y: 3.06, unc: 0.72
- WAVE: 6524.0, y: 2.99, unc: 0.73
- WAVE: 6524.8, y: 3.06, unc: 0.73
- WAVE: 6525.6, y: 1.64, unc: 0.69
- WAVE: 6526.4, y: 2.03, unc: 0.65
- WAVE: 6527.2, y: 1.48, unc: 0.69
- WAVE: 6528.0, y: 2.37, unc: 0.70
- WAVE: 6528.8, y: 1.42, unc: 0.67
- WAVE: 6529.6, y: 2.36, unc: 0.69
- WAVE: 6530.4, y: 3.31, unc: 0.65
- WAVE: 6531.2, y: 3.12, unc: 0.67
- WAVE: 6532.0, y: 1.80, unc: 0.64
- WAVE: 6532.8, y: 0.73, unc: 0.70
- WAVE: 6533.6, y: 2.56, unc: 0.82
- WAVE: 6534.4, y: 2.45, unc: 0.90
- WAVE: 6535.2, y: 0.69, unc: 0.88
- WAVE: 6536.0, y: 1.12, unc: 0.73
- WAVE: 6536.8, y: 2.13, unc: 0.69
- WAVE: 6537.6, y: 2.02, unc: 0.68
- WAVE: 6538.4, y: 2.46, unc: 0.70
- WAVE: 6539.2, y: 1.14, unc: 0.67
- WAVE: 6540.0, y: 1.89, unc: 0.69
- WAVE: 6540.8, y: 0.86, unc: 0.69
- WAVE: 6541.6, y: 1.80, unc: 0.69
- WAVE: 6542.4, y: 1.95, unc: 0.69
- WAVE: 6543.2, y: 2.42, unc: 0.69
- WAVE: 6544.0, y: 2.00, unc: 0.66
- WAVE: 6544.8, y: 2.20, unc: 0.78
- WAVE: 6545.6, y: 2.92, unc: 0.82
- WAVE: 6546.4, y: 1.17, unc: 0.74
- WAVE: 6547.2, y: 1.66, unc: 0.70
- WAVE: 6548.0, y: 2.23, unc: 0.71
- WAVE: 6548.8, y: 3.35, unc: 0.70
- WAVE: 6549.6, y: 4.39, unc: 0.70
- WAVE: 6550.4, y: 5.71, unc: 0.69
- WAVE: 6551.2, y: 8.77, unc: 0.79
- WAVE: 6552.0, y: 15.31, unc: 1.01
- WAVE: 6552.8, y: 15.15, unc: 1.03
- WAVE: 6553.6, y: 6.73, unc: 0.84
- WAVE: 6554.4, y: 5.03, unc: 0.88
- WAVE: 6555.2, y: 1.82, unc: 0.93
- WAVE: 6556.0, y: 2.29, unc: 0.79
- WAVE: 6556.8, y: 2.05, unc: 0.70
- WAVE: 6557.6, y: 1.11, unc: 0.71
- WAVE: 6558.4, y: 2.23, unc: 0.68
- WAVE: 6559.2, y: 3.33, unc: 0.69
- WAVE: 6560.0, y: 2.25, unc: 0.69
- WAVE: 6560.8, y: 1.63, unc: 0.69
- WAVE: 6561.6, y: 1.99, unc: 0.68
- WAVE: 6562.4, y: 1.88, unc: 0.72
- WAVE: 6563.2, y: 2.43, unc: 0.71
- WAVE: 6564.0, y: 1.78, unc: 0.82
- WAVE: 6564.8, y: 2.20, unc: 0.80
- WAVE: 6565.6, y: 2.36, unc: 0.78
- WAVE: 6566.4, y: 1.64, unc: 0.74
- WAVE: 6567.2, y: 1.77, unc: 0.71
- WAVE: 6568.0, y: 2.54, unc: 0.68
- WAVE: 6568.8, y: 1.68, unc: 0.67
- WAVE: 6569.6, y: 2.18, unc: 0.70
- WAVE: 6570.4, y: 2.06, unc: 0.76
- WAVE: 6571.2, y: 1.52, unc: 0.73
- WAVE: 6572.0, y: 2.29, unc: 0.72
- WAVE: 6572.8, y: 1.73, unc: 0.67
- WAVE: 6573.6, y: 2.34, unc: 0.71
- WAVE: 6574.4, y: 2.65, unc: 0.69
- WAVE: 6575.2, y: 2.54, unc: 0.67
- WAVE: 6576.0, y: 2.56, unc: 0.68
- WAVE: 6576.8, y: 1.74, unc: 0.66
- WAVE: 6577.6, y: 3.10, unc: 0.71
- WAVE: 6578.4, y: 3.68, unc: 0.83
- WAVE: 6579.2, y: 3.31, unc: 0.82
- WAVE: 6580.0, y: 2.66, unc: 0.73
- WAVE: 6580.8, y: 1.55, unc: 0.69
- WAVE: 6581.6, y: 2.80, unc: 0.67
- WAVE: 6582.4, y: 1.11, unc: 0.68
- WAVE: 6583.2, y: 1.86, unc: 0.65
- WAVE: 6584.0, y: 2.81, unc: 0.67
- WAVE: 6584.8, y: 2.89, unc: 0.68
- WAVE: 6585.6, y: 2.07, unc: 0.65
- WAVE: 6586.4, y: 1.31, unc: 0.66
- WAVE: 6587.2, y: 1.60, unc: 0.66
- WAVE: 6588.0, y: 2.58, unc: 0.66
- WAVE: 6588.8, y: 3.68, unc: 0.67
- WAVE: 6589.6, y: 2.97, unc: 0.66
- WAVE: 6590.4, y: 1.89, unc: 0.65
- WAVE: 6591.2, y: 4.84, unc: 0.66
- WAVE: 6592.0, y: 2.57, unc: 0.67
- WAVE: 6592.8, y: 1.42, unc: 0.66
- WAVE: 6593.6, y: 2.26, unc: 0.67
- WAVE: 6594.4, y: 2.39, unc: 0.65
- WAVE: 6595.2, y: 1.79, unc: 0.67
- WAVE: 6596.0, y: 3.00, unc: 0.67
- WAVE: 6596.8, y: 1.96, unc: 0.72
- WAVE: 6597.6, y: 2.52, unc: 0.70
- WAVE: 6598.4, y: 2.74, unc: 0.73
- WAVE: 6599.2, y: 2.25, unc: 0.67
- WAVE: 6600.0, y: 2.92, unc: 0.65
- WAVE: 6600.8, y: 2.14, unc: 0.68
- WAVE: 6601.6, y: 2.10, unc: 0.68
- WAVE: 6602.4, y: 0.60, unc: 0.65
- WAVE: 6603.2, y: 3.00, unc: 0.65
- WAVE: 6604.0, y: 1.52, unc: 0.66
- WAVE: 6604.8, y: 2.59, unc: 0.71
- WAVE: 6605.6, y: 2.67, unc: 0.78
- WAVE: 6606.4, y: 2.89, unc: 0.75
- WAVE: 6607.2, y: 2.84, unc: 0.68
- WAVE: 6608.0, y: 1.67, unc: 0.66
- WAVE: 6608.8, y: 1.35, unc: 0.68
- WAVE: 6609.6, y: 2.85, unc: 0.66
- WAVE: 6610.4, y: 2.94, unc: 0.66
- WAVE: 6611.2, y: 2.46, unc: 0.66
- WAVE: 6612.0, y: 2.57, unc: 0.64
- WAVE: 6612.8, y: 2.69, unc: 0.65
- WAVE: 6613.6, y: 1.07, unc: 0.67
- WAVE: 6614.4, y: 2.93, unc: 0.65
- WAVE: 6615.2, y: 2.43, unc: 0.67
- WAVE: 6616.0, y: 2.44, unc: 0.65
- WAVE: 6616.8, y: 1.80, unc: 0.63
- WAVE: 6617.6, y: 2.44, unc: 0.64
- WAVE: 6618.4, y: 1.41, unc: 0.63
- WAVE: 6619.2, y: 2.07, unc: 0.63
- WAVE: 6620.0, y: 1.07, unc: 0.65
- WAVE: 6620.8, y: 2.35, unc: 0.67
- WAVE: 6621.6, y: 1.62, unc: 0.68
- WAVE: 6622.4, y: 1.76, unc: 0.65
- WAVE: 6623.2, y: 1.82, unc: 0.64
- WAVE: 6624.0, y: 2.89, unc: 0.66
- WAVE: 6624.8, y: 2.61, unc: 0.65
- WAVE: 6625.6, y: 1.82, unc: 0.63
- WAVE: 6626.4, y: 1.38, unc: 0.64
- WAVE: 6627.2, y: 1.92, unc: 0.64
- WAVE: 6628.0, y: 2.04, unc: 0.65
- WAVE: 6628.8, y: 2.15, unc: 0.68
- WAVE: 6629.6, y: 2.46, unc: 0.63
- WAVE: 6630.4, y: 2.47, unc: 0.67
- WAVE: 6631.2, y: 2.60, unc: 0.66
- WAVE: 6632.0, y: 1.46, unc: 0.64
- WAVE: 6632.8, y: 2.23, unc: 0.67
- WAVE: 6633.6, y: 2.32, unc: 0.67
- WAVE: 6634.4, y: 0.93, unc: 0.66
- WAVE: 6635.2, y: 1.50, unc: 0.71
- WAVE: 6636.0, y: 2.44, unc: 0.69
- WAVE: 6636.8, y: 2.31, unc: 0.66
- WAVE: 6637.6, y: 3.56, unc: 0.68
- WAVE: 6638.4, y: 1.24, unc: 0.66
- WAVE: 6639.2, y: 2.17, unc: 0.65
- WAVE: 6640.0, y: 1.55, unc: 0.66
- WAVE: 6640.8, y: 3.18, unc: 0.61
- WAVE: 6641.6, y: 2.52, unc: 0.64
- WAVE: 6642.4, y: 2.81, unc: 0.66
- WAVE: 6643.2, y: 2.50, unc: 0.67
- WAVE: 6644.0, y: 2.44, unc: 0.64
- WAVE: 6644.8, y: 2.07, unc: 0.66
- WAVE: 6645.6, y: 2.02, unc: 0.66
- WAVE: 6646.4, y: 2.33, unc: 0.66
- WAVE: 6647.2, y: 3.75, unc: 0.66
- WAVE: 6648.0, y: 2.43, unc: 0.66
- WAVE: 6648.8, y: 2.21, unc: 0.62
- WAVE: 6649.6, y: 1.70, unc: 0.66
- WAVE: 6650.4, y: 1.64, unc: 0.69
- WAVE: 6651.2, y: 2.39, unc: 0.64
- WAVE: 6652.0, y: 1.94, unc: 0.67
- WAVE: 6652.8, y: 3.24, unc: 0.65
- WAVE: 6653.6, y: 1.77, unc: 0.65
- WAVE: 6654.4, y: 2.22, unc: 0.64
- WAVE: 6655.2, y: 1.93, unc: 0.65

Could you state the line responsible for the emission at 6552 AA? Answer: H-beta 4861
